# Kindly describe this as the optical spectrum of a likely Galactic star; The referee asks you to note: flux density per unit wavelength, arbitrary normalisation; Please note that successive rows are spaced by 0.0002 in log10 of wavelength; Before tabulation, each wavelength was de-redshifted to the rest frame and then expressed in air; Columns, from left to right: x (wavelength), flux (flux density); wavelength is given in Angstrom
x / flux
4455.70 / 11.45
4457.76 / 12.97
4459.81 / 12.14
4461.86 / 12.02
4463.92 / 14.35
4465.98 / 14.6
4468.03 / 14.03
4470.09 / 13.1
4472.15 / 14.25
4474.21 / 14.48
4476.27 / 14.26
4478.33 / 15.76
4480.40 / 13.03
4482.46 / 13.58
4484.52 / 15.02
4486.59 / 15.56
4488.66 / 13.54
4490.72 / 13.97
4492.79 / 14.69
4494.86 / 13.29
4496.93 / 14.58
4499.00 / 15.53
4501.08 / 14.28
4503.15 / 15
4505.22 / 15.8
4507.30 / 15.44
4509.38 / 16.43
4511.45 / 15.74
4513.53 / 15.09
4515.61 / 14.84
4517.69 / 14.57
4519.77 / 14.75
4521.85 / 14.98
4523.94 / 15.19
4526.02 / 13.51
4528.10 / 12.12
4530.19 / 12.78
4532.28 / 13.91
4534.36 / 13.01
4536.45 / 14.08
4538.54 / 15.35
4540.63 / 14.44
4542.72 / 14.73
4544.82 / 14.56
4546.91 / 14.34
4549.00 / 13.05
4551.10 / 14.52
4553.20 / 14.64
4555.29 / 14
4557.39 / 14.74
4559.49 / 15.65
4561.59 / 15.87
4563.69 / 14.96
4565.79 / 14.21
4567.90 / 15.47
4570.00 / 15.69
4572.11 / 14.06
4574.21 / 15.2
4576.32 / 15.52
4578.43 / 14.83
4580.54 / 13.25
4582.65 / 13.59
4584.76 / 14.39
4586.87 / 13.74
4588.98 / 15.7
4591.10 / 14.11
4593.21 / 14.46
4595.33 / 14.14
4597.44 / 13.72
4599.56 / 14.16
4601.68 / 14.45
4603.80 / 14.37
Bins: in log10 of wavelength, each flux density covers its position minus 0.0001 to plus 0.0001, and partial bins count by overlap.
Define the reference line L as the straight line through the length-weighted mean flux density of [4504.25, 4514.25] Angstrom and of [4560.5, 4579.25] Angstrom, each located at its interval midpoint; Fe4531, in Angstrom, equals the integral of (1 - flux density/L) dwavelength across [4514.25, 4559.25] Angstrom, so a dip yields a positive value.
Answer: 3.50 Angstrom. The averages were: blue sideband 15.7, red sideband 15.1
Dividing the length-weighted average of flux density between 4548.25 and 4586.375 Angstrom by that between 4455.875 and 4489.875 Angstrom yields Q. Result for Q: 1.06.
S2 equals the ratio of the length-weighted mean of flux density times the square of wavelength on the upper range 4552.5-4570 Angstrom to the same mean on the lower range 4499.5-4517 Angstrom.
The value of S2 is 1.0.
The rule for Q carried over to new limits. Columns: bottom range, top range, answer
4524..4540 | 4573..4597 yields 1.06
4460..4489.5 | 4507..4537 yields 1.02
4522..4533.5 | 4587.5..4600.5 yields 1.06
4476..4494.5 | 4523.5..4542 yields 0.96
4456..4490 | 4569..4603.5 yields 1.04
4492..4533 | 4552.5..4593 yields 1.01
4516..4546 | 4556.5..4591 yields 1.04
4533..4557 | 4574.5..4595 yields 1.01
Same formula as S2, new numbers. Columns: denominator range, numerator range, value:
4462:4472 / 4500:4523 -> 1.12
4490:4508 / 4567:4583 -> 1.03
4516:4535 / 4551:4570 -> 1.09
